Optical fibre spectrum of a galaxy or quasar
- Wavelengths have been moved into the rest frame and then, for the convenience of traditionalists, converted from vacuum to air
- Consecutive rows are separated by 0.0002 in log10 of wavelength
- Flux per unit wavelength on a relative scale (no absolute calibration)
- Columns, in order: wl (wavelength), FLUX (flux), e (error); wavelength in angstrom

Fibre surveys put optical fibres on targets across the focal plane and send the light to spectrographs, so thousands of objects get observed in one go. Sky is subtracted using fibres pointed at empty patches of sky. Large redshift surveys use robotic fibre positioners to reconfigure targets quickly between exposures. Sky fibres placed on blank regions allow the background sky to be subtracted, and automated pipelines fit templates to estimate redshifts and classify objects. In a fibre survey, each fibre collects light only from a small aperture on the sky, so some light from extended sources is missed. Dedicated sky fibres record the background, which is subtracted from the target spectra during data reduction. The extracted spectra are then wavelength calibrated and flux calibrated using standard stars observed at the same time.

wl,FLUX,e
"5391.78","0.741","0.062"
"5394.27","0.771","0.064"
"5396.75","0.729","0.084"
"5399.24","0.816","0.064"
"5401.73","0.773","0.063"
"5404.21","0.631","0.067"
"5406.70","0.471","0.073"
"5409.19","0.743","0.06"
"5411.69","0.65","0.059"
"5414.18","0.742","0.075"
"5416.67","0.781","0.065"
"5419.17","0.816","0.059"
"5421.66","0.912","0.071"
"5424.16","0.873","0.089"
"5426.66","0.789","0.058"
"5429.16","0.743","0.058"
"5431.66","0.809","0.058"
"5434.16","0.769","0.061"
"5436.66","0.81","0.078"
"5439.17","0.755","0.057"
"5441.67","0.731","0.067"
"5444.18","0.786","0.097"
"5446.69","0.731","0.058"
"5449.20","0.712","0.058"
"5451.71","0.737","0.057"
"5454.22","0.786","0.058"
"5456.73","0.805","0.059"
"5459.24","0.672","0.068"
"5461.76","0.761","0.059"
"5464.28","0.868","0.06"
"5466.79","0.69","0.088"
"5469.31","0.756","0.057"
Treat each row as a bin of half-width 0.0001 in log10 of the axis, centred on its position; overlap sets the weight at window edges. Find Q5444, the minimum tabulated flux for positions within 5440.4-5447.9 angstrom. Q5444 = 0.731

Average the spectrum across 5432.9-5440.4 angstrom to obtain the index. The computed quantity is 0.778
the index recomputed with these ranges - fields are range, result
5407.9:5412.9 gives 0.694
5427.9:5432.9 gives 0.776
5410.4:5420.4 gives 0.747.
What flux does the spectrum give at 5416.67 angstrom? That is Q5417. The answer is 0.781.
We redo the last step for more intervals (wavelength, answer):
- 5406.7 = 0.471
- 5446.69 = 0.731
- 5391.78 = 0.741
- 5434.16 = 0.769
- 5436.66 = 0.81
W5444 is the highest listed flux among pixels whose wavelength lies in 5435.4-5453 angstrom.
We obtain 0.81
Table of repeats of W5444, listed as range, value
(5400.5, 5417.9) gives 0.781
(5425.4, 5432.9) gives 0.809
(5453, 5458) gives 0.805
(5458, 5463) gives 0.761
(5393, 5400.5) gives 0.816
